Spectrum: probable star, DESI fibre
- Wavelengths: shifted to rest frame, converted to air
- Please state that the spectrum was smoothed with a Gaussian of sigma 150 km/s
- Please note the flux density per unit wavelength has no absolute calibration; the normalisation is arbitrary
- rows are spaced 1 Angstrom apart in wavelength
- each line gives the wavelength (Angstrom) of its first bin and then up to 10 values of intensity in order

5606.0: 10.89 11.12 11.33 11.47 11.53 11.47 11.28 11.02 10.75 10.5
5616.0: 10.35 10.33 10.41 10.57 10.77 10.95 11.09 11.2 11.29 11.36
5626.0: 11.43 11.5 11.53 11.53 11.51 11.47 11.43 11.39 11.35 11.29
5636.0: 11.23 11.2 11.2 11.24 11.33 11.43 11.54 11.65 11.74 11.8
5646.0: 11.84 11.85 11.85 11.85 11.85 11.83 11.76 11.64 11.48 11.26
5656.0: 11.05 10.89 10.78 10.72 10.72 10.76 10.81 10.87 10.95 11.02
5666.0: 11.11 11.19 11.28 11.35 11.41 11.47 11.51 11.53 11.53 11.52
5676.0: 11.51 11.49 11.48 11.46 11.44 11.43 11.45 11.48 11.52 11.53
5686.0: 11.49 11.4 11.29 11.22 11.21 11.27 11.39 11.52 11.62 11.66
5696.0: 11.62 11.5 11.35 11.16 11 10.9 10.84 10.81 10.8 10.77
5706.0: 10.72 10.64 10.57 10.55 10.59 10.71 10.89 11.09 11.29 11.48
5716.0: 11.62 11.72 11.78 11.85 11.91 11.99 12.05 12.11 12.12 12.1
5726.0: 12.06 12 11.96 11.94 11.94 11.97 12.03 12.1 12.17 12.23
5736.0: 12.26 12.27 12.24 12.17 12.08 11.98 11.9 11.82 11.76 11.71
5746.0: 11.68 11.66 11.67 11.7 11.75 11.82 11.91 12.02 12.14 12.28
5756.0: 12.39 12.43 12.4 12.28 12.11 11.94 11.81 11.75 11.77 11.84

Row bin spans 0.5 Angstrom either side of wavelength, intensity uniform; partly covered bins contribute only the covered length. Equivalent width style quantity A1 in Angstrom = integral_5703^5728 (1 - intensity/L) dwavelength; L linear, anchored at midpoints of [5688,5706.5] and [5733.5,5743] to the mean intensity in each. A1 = 0.5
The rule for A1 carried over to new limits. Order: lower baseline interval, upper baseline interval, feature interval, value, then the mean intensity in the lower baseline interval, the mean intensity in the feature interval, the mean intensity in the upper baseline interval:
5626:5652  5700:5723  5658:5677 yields 0.36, 11.5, 11.2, 11.2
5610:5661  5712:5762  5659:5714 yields 1.97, 11.3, 11.2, 11.9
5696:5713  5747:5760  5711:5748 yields -1.25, 10.9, 11.9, 12.1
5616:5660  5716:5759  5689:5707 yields 0.86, 11.3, 11.2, 12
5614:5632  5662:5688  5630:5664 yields -0.51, 11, 11.4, 11.4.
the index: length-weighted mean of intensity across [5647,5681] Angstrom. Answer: 11.3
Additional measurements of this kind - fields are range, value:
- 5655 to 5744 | 11.4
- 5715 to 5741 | 12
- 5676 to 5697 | 11.5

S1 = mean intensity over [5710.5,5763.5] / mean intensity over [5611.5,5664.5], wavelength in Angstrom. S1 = 1.1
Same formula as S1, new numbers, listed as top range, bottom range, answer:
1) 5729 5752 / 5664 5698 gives 1.05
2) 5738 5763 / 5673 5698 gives 1.05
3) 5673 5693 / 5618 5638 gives 1.02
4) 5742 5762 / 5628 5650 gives 1.04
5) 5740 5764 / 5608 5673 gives 1.06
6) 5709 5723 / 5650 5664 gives 1.03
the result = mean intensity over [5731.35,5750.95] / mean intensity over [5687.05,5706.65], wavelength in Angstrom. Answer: 1.07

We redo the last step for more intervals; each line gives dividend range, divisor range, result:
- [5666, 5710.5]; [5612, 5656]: 1.00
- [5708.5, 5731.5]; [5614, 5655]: 1.03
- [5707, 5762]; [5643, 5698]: 1.04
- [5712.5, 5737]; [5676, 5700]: 1.04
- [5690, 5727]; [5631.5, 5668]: 1.00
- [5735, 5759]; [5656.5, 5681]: 1.07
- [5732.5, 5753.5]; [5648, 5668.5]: 1.07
